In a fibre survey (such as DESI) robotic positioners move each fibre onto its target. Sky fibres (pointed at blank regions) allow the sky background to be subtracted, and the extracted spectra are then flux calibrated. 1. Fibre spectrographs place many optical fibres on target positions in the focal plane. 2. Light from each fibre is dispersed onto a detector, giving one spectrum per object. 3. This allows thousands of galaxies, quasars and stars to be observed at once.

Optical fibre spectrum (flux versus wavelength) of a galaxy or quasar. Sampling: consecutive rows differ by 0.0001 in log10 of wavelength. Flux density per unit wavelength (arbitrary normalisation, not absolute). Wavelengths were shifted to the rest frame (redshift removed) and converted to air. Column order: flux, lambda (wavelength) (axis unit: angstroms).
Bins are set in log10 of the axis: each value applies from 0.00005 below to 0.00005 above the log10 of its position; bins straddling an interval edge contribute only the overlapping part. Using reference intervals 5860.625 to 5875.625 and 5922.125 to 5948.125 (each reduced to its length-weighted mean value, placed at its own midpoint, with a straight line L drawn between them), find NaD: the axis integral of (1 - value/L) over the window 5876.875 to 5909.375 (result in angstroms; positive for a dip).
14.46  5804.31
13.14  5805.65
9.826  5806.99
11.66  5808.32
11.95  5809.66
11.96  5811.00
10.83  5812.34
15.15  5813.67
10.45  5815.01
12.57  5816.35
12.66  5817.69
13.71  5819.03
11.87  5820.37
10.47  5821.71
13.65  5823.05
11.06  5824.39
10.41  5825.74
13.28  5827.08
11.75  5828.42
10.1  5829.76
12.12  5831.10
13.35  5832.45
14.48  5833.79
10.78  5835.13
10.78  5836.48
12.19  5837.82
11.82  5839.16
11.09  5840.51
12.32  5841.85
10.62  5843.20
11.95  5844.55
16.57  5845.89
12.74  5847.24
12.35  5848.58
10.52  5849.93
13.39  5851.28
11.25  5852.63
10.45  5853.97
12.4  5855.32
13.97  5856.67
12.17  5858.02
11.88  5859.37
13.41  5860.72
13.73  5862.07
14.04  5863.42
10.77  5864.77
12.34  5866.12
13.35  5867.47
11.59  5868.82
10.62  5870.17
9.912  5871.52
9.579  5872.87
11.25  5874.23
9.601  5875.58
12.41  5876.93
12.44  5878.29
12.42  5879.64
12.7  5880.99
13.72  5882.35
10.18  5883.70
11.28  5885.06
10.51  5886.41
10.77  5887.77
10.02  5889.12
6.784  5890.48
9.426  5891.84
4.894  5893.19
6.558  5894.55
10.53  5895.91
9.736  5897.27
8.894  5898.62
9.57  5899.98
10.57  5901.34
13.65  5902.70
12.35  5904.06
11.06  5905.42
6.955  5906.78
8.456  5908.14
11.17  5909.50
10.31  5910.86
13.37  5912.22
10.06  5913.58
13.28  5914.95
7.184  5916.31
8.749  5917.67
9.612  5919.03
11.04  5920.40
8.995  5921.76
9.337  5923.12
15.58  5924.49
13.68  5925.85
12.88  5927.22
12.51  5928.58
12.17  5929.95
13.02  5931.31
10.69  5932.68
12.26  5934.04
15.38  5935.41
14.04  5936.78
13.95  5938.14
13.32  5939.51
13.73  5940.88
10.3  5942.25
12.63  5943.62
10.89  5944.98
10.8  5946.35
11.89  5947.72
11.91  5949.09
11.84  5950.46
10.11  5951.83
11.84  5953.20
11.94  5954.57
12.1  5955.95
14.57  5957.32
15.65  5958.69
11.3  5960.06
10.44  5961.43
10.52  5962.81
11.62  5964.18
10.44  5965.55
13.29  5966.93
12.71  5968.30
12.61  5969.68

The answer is 4.8 angstroms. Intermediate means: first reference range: 11.7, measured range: 10.2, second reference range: 12.5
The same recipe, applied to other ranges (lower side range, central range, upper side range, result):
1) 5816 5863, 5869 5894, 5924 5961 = 3.8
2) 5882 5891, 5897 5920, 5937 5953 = 1.5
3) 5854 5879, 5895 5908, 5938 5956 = 1.8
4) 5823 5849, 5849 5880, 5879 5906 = -1.9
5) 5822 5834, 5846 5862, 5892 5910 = -1.8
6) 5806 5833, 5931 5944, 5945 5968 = -1.1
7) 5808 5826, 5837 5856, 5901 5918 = -0.8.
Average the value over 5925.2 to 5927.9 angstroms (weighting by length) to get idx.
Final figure 13.3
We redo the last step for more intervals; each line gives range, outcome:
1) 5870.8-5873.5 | 9.78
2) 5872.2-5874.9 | 10.4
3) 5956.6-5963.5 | 12.5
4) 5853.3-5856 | 11.4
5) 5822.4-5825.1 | 12.3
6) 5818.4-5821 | 12.8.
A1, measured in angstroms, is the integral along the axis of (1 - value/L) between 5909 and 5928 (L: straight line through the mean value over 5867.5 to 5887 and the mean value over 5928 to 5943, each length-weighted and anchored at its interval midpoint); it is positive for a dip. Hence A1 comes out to 2.0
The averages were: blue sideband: 11.4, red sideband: 12.8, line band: 11.1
